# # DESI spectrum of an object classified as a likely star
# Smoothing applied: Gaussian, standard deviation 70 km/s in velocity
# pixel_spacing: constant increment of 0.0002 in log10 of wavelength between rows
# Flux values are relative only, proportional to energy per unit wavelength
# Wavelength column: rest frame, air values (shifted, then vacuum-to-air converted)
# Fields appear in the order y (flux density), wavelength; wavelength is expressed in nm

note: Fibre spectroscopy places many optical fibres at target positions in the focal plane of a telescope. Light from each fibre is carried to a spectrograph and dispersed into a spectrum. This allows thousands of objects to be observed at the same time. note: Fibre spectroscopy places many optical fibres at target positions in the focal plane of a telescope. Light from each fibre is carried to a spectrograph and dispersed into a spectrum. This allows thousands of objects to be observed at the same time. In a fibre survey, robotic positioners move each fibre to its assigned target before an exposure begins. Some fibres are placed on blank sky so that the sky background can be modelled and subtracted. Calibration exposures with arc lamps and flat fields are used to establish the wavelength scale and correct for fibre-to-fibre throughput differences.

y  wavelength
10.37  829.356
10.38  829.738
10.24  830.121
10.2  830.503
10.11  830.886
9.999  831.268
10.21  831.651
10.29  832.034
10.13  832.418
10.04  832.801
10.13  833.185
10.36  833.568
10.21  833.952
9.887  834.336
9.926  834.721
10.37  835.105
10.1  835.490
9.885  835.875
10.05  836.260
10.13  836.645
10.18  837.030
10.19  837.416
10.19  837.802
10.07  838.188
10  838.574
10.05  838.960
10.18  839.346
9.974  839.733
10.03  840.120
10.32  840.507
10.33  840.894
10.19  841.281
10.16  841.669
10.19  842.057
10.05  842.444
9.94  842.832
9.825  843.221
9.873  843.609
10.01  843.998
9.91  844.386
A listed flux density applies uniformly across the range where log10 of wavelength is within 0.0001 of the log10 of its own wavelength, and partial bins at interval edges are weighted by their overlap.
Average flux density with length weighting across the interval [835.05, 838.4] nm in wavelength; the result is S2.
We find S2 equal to 10.1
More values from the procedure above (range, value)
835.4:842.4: 10.1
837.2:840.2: 10.1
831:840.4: 10.1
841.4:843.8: 10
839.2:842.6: 10.2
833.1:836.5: 10.1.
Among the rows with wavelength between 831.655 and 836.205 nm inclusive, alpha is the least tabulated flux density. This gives 9.885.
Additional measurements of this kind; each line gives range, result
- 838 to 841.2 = 9.974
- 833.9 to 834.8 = 9.887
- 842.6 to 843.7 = 9.825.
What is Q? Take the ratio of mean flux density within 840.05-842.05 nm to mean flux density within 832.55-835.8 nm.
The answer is 1.0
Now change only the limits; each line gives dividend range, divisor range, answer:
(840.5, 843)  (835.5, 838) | 1.01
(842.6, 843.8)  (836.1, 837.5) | 0.97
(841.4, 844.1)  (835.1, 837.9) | 0.99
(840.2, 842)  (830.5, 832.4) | 1.01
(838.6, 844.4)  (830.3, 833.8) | 0.99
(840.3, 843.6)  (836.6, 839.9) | 1.00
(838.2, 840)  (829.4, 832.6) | 0.99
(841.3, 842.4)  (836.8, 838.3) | 1.00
